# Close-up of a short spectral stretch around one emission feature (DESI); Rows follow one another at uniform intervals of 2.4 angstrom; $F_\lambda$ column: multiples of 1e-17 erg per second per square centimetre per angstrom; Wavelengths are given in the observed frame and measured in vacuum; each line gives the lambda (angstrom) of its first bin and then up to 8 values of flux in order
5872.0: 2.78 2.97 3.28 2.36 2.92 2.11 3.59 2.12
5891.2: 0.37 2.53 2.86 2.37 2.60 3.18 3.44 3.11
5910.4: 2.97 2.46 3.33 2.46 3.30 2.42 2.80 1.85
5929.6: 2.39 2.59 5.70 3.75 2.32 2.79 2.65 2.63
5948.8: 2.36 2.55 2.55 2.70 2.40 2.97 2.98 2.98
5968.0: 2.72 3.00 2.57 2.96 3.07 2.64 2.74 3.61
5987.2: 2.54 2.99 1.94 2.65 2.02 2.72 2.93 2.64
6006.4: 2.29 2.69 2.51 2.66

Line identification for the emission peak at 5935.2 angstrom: H-gamma 4340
